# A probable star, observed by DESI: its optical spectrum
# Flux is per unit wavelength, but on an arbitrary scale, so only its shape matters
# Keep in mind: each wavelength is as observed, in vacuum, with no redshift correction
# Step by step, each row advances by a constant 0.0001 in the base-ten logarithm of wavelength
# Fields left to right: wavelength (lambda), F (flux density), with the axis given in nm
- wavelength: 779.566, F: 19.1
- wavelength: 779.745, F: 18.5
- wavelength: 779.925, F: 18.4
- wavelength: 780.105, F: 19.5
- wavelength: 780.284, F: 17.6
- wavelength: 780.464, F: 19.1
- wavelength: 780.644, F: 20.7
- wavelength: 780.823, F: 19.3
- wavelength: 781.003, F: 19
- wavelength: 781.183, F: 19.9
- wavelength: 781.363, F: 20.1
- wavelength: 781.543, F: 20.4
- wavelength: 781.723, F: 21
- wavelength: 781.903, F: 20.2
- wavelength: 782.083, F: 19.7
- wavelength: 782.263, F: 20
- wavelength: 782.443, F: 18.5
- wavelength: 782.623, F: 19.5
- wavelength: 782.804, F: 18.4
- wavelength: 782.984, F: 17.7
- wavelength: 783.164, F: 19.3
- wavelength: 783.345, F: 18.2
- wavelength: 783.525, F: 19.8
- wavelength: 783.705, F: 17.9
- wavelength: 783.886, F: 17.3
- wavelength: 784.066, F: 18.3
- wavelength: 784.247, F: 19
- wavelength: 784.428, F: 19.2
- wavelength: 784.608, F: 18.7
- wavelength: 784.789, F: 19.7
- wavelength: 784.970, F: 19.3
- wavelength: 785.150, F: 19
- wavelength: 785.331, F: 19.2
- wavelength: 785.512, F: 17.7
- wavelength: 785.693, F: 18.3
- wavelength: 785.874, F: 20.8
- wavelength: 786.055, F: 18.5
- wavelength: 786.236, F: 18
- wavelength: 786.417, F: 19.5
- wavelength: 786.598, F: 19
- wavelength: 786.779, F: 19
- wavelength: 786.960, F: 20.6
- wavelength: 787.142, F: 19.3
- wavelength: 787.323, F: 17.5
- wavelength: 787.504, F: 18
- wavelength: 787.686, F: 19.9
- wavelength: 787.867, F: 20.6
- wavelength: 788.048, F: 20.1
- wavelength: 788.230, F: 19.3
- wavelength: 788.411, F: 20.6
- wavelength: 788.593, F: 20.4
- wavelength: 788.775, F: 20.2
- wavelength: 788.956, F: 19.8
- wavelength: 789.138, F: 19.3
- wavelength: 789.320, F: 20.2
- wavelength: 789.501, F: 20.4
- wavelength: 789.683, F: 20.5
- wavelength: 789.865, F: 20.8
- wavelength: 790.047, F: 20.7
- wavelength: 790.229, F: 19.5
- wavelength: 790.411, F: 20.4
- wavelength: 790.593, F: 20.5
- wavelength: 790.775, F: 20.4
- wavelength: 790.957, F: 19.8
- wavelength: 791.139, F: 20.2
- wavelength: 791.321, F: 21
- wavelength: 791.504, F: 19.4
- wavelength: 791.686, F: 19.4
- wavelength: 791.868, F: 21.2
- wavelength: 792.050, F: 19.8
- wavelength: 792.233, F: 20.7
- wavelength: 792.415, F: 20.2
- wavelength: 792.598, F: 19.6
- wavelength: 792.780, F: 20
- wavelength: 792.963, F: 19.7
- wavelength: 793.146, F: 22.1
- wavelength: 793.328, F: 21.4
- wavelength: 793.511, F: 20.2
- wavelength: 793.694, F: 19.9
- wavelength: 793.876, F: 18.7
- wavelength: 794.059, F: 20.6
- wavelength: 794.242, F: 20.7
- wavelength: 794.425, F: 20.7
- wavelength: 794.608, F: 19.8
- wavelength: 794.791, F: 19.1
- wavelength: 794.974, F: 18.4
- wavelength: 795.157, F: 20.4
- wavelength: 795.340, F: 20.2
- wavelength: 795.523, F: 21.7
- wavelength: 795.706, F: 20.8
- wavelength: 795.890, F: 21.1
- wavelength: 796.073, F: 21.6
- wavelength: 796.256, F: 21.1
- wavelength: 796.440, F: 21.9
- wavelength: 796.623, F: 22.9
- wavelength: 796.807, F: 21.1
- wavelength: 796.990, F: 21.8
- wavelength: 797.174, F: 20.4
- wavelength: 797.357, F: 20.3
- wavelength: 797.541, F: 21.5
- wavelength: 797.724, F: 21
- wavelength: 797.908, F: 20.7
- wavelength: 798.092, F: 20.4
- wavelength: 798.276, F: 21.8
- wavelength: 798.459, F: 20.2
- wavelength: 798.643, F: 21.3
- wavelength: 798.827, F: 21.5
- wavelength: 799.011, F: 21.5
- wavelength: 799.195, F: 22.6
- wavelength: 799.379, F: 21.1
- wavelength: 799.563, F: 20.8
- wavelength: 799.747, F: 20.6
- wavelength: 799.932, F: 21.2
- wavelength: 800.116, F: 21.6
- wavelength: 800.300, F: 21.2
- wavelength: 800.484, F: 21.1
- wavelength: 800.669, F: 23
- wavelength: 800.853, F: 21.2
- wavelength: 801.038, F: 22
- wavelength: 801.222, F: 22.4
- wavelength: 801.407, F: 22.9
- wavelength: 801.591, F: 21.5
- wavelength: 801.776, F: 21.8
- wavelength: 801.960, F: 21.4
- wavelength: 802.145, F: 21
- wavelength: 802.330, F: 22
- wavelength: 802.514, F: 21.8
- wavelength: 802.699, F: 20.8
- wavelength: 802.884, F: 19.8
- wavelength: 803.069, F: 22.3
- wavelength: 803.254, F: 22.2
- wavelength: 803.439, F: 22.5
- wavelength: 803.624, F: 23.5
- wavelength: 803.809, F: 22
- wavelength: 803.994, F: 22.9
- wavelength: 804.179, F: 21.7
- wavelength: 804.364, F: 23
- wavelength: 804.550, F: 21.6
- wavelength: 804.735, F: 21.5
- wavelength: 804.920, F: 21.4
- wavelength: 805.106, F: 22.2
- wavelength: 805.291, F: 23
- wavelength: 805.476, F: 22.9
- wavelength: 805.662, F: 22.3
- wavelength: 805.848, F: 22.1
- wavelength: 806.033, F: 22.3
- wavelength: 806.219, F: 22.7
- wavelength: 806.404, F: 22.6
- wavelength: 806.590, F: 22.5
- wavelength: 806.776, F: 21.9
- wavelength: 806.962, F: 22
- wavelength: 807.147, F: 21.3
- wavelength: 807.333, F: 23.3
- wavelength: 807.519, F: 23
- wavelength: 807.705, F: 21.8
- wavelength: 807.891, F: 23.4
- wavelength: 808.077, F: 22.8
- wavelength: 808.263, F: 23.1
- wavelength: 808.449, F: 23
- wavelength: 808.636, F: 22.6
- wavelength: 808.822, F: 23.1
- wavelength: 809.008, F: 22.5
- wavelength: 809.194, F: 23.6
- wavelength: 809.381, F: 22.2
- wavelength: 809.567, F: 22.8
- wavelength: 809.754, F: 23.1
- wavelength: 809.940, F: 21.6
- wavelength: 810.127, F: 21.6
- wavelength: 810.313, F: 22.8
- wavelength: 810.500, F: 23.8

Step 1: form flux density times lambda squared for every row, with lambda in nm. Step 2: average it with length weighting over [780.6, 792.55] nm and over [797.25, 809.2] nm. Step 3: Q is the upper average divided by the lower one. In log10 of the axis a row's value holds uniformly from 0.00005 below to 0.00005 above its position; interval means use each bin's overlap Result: 1.17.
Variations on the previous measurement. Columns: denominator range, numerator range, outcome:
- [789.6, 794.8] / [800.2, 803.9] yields 1.10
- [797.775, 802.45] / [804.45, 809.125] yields 1.06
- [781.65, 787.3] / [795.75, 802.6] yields 1.17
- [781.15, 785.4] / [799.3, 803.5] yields 1.18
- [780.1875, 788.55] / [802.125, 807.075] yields 1.21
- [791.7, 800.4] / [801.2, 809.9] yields 1.10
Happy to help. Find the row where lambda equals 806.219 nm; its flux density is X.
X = 22.7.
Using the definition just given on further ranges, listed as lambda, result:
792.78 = 20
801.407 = 22.9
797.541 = 21.5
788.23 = 19.3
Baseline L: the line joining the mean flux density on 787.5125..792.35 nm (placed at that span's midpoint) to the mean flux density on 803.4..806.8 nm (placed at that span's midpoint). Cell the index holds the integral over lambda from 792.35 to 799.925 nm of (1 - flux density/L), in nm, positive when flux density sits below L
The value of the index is 0.102 nm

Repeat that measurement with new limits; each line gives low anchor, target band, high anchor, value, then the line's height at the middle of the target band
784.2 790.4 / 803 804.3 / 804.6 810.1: -0.03 nm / 21.9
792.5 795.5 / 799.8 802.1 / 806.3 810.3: -0.05 nm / 21.3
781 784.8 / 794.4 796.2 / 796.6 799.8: 0.04 nm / 20.8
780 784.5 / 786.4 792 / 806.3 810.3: 0.04 nm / 20.1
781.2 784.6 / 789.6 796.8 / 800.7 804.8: 0.05 nm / 20.6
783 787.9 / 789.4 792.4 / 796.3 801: -0.06 nm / 19.9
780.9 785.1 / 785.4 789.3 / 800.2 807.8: 0.08 nm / 19.8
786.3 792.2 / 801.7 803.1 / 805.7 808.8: 0.03 nm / 21.8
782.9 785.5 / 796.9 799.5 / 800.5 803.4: -0.01 nm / 21.1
